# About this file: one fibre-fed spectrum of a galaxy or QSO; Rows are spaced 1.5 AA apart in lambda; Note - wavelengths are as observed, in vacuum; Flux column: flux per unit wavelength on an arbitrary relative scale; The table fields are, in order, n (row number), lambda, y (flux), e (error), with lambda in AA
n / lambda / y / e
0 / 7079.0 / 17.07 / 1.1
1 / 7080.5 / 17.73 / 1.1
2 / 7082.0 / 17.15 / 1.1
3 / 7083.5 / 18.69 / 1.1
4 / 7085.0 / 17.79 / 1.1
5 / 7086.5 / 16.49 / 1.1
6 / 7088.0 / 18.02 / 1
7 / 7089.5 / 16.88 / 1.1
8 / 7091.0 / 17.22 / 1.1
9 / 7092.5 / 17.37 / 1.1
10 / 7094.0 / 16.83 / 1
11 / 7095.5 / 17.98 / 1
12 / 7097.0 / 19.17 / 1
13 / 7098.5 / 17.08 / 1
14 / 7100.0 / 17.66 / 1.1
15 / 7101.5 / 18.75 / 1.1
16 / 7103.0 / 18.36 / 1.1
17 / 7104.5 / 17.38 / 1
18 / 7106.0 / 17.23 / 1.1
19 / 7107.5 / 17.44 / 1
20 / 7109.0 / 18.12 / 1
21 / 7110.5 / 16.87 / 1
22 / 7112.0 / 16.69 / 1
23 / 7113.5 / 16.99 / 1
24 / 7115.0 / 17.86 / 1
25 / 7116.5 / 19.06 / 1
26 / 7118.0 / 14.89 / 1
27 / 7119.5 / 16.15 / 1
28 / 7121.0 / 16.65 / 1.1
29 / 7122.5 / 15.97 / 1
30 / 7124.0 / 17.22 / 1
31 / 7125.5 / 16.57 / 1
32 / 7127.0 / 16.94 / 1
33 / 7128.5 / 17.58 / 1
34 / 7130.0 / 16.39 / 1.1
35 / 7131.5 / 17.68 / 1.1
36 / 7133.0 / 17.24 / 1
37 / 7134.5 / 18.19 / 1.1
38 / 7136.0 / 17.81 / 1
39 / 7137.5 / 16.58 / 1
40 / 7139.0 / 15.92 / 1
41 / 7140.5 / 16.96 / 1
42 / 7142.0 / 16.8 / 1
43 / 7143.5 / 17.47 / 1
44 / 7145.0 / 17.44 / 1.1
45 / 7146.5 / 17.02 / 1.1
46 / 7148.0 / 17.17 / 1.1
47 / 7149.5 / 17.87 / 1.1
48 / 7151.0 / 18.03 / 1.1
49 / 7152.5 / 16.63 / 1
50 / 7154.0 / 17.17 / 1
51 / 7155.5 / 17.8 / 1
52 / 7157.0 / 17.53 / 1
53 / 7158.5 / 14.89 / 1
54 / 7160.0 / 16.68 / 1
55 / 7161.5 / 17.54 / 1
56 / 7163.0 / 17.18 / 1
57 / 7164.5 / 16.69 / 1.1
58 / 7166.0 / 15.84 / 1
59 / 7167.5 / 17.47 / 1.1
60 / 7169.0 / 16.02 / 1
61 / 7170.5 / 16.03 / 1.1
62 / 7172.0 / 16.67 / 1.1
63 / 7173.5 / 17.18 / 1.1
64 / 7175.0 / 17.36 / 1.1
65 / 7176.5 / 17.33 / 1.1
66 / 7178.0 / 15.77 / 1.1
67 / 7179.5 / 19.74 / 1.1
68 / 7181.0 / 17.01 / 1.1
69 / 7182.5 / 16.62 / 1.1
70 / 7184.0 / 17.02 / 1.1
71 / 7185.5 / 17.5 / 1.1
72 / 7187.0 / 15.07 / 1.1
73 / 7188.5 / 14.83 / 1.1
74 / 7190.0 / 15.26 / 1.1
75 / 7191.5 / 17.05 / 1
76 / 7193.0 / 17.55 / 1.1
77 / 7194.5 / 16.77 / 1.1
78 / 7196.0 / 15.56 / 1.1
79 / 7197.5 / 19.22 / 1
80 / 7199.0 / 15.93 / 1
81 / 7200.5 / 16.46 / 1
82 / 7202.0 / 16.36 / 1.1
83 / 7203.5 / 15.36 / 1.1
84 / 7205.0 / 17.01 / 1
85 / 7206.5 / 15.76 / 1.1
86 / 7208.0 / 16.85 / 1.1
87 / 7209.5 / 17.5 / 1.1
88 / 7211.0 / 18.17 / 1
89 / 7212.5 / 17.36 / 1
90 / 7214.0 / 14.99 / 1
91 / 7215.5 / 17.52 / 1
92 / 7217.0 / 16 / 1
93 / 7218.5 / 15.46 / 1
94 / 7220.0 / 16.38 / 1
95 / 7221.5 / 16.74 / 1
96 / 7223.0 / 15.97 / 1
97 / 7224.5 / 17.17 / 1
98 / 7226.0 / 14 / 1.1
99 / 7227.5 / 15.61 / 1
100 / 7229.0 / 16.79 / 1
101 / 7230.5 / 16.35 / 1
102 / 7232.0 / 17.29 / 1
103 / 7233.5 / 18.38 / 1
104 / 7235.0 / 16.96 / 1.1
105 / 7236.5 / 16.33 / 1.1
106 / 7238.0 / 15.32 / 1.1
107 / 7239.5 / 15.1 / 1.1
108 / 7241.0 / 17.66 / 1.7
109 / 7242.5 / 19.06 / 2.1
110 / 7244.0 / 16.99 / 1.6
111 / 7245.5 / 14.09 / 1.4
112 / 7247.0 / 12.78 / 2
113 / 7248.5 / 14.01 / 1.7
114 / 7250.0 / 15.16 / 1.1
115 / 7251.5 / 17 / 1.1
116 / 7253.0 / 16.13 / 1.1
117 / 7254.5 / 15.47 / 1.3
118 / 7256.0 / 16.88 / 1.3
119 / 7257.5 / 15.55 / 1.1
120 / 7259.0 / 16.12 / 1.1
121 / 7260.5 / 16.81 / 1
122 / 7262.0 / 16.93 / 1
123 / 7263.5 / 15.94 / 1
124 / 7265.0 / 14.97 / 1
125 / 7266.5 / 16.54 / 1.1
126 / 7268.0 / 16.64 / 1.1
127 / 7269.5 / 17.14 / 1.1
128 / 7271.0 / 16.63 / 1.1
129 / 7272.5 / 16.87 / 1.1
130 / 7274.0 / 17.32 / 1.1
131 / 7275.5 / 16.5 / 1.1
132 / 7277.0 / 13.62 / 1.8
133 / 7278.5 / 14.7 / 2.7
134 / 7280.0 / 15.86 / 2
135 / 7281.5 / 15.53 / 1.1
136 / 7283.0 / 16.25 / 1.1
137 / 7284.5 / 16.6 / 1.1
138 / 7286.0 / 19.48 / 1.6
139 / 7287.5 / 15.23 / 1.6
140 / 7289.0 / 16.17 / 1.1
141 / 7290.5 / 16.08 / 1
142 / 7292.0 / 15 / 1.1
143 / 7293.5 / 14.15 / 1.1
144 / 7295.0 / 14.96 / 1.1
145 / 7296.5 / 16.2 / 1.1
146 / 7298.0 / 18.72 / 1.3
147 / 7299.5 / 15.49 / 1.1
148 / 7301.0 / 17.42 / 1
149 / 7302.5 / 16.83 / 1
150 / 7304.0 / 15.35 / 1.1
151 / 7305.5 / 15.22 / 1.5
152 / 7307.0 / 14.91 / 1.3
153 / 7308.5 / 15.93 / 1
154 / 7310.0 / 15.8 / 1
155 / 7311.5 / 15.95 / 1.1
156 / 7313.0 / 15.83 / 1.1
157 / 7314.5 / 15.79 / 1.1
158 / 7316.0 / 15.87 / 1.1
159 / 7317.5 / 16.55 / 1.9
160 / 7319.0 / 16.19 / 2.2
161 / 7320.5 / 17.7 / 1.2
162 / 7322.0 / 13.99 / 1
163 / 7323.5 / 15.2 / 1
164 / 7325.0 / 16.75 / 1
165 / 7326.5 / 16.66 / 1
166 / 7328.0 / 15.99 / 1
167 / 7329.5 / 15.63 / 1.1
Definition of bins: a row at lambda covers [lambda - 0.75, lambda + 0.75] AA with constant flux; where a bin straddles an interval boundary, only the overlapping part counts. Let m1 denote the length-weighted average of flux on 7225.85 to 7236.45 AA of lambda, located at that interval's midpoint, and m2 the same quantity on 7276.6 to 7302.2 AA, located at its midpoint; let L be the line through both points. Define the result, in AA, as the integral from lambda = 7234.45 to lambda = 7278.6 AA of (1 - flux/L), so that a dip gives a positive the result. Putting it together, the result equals 0.8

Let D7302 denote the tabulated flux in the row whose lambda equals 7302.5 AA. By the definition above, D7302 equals 16.83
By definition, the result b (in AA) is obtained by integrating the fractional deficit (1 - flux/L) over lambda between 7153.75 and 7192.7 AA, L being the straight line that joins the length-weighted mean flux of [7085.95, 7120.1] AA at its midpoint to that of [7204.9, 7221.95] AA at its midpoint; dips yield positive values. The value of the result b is 0.4 AA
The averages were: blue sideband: 17.4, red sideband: 16.6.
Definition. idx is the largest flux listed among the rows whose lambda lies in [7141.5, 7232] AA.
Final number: 19.74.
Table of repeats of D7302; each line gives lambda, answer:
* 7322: 13.99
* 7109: 18.12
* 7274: 17.32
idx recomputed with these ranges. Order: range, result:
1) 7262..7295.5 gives 19.48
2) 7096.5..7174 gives 19.17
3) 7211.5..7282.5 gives 19.06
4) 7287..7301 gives 18.72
